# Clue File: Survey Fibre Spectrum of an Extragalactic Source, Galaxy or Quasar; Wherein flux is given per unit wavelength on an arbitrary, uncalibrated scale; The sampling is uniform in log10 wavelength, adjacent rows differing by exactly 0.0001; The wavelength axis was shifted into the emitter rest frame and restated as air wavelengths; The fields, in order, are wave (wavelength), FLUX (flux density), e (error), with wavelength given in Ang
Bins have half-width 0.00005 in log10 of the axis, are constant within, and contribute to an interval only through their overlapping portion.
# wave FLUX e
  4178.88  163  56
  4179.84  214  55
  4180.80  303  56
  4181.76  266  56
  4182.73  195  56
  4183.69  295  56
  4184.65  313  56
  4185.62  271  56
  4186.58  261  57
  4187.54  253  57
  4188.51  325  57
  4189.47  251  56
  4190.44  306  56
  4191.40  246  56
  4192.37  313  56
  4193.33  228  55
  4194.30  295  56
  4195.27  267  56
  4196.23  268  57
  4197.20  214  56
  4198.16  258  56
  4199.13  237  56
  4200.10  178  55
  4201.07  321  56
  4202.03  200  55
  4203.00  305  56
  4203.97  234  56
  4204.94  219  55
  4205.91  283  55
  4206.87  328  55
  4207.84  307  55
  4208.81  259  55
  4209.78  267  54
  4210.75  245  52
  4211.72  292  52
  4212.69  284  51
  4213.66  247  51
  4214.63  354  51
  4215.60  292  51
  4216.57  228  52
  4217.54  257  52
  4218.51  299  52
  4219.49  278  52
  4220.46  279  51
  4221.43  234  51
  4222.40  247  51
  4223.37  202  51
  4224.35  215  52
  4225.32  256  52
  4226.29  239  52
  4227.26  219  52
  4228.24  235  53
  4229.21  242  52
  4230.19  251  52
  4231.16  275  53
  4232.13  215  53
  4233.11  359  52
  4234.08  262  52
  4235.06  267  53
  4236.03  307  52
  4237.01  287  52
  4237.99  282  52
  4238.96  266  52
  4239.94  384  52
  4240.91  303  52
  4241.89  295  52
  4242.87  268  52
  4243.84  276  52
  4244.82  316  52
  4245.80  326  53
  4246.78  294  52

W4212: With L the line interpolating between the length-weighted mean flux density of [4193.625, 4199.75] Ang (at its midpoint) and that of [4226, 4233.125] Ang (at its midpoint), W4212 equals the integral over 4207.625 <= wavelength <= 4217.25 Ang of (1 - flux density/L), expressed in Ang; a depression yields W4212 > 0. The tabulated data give -1.0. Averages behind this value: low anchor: 254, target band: 276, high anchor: 248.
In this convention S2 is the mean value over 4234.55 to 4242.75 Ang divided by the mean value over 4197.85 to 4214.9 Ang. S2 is 1.11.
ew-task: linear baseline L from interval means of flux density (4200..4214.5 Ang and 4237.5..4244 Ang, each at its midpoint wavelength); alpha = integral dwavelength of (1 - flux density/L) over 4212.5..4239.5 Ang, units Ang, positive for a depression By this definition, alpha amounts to 2.0 Ang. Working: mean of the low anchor 269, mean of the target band 263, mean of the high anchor 298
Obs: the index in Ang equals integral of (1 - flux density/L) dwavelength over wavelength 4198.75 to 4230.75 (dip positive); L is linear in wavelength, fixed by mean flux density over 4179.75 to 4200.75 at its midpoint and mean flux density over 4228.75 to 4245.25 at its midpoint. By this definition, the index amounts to 1.9 Ang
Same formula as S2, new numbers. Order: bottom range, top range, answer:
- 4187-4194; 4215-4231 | 0.91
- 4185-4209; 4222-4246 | 1.02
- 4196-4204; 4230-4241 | 1.17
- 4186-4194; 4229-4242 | 1.05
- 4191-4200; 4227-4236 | 1.03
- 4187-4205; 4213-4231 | 0.98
